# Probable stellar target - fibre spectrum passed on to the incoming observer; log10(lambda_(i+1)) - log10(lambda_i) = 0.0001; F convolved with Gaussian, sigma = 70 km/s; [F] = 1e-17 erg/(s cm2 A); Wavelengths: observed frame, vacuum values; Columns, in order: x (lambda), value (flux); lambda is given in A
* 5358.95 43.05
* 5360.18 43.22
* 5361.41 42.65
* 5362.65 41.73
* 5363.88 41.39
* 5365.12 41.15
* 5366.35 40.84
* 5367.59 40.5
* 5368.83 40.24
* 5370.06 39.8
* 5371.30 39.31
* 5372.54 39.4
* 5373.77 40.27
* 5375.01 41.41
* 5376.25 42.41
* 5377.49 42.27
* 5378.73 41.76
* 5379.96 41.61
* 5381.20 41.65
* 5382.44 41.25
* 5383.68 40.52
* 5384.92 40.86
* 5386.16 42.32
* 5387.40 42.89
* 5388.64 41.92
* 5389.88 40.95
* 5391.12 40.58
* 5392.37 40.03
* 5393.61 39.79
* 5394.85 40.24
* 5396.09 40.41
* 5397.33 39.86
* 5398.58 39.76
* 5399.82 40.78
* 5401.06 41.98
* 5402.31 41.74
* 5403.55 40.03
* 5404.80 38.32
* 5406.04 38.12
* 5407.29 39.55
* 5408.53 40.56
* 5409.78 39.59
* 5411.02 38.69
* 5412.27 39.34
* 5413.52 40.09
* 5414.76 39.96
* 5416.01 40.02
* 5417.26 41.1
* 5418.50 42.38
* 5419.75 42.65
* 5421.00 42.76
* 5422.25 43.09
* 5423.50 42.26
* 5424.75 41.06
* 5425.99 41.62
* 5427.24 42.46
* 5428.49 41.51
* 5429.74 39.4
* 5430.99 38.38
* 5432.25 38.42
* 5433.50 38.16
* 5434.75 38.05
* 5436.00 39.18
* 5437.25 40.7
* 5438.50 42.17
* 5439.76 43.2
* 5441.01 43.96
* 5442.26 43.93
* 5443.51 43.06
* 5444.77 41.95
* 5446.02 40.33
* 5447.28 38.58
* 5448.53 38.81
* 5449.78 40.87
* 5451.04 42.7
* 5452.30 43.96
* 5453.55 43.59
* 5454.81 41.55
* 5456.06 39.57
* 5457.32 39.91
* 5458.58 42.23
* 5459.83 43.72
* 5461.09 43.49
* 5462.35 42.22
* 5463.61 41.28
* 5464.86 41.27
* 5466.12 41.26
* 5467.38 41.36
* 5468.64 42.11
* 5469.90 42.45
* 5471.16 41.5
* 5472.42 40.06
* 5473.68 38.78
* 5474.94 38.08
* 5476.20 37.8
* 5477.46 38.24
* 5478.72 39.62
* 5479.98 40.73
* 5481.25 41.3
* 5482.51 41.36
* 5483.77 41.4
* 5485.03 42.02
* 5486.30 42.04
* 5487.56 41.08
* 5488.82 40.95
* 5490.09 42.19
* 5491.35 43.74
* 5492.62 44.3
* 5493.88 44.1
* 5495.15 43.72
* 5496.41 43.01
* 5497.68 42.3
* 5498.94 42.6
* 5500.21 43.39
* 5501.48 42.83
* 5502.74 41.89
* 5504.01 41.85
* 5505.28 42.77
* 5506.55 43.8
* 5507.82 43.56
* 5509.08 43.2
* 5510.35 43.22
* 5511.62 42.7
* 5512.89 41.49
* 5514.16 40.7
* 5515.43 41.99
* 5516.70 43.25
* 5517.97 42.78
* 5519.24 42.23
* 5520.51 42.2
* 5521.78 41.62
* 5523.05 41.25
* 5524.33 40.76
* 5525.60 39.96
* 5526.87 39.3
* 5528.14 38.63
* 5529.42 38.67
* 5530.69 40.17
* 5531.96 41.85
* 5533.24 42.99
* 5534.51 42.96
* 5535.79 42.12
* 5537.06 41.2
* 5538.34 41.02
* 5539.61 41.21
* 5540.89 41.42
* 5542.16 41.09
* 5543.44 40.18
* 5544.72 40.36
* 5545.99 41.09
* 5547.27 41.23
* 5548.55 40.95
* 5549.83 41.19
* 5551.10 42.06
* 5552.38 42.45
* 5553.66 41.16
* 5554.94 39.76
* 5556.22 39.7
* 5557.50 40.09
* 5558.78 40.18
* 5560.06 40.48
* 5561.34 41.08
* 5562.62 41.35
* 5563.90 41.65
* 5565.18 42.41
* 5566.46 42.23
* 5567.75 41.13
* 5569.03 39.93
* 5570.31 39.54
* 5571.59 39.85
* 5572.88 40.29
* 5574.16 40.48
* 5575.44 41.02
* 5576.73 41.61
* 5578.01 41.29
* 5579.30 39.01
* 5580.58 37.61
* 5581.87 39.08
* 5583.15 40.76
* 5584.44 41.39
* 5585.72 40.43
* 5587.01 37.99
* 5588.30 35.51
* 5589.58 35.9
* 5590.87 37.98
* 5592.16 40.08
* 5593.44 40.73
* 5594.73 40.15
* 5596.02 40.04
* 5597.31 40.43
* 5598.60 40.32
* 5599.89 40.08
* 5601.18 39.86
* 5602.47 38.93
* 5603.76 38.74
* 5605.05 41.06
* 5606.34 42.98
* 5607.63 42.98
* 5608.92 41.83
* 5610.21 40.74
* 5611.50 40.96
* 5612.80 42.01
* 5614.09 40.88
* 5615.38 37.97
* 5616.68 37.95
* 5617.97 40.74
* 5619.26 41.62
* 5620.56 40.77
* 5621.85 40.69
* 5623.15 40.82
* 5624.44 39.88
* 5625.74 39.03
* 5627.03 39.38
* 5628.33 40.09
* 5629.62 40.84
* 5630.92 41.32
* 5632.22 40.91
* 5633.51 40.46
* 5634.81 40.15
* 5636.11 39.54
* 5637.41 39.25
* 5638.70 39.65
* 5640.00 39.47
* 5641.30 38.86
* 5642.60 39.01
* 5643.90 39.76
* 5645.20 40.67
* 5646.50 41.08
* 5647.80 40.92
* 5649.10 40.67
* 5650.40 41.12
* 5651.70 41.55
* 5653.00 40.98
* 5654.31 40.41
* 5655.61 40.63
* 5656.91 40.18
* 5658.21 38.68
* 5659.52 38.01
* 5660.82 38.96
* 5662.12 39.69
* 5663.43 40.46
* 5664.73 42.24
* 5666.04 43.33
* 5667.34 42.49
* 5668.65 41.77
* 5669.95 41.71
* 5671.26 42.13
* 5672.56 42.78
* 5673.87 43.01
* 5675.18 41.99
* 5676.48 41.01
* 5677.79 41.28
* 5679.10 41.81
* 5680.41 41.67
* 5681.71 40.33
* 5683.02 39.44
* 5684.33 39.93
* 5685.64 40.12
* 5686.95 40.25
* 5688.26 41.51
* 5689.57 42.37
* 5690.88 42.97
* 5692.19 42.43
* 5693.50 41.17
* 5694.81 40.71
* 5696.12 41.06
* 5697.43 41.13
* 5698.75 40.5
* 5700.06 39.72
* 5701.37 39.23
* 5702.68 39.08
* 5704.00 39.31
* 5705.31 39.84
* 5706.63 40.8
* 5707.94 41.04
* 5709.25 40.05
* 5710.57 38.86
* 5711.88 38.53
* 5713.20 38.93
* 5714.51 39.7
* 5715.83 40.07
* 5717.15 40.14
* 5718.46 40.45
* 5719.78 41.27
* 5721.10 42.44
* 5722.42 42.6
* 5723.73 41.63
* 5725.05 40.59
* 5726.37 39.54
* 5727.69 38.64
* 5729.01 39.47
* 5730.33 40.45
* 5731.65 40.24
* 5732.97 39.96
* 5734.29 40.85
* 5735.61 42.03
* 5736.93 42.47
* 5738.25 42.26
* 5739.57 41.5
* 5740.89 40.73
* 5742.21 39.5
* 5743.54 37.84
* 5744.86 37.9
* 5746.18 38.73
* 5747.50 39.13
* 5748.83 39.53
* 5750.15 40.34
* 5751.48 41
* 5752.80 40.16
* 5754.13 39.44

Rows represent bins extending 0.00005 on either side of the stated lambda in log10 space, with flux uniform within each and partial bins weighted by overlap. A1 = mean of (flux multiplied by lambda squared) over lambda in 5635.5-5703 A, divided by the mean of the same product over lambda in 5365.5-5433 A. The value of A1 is 1.1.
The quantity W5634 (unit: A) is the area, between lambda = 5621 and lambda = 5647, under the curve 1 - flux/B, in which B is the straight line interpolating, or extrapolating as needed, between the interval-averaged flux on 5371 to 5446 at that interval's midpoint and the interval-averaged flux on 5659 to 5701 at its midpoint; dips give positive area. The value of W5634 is 0.7 A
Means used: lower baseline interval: 40.9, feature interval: 40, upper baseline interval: 41.2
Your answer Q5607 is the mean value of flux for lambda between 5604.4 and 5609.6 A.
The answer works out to 42.2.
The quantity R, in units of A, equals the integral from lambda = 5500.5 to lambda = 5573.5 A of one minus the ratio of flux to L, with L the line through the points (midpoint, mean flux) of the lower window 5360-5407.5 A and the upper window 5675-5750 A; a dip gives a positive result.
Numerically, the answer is -1.2 A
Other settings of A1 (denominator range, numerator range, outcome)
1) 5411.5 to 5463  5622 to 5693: 1.07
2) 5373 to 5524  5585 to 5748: 1.06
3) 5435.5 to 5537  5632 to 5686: 1.04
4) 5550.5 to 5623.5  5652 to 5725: 1.05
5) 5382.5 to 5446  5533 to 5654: 1.06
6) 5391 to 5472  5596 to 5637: 1.05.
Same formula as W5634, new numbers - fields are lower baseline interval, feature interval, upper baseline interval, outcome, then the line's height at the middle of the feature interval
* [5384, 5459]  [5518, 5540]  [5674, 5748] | -0.21 A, 40.7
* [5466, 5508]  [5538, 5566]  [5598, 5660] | 0.03 A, 41.1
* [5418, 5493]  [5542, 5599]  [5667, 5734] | 1.02 A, 41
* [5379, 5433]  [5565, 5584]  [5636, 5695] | 0.20 A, 40.8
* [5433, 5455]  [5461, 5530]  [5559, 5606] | -1.26 A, 40.9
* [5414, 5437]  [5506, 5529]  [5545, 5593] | -0.77 A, 40.4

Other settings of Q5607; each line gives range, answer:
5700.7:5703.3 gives 39.2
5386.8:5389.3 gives 42.4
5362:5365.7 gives 41.4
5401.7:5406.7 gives 39.5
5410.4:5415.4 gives 39.5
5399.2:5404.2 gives 41.1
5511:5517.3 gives 42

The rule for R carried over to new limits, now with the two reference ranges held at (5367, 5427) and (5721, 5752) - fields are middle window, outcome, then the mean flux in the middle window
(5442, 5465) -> -0.6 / 41.7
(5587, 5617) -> 0.5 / 39.9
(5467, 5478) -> 0.2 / 40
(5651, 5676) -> -0.4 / 41.1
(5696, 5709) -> 0.1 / 40.1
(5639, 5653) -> 0.0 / 40.3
